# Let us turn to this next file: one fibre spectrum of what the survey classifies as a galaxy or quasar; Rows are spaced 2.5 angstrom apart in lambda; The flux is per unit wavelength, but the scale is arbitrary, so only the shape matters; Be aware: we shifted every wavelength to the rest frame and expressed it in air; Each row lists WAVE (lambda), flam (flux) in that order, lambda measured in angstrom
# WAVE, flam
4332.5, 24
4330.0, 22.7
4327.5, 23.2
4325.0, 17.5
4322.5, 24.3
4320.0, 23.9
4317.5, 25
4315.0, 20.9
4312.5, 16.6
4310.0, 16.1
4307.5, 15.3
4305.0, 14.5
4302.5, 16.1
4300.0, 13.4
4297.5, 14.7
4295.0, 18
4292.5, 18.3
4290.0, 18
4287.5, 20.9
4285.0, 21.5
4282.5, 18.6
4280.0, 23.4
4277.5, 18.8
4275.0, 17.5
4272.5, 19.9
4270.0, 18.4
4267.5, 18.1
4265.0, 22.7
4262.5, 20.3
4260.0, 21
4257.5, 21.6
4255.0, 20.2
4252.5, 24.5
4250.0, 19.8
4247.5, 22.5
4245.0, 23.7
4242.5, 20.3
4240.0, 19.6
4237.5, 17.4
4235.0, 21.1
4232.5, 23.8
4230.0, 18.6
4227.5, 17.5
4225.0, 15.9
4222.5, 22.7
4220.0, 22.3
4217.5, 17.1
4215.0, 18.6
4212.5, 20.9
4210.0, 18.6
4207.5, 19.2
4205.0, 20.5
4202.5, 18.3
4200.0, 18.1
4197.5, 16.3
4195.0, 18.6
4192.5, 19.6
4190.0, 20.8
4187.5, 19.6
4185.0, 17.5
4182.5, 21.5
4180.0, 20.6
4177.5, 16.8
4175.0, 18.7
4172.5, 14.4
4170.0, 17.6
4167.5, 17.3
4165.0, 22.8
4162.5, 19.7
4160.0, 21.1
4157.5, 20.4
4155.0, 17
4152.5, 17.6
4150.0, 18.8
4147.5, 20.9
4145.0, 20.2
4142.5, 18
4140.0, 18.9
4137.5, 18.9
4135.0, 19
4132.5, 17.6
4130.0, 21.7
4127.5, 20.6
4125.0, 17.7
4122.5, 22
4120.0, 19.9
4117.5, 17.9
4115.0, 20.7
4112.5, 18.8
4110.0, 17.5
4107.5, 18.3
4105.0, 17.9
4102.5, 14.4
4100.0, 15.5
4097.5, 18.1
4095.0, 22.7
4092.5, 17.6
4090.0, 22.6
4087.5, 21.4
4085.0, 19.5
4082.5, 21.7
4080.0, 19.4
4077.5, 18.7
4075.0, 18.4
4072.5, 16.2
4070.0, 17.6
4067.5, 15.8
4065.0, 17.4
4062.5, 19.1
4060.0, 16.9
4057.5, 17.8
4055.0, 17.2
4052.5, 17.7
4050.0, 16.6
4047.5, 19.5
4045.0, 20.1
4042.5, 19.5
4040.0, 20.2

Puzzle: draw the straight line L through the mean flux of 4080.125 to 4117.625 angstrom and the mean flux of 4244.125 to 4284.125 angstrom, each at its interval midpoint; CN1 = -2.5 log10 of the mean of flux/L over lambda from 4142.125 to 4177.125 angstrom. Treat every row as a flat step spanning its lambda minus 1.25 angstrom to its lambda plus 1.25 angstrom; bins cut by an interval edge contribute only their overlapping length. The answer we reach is 0.04 mag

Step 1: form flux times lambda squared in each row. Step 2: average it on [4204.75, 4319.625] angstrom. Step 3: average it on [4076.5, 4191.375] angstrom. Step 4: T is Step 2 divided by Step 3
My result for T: 1.1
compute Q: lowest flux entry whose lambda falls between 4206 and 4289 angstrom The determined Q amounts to 15.9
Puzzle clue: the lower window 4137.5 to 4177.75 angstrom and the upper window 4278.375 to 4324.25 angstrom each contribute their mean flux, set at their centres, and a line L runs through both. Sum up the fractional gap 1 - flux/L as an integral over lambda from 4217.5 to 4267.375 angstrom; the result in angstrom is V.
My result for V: -4.84 angstrom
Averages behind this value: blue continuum 18.8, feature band 20.7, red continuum 18.8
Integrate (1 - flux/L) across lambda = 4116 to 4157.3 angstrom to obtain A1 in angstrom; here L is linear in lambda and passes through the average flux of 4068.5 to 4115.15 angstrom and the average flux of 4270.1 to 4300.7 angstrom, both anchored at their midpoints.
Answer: -1.1 angstrom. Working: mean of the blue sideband 18.7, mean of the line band 19.2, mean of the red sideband 18.7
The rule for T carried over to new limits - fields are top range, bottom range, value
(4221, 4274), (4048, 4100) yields 1.20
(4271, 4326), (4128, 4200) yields 1.05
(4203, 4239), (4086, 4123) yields 1.09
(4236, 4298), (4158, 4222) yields 1.09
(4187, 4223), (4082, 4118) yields 1.07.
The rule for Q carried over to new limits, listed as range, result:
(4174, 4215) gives 16.3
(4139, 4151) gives 18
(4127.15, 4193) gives 14.4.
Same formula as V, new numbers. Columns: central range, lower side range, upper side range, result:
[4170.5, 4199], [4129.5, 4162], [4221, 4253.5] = 1.8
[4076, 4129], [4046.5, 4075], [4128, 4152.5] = -2.3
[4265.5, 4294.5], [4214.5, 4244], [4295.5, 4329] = -0.7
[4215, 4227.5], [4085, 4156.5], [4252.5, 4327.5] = 0.0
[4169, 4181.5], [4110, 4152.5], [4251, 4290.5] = 1.3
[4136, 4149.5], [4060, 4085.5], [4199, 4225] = -0.3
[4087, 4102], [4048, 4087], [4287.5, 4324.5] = -1.0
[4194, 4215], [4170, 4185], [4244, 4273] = 0.4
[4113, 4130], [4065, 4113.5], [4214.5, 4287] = -0.9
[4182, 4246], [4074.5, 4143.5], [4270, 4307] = -3.4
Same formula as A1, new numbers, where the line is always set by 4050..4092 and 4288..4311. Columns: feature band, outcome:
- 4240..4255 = -4.5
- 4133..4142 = -0.5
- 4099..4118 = 0.5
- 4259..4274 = -3.1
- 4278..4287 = -2.5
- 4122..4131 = -1.2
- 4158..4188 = -2.6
